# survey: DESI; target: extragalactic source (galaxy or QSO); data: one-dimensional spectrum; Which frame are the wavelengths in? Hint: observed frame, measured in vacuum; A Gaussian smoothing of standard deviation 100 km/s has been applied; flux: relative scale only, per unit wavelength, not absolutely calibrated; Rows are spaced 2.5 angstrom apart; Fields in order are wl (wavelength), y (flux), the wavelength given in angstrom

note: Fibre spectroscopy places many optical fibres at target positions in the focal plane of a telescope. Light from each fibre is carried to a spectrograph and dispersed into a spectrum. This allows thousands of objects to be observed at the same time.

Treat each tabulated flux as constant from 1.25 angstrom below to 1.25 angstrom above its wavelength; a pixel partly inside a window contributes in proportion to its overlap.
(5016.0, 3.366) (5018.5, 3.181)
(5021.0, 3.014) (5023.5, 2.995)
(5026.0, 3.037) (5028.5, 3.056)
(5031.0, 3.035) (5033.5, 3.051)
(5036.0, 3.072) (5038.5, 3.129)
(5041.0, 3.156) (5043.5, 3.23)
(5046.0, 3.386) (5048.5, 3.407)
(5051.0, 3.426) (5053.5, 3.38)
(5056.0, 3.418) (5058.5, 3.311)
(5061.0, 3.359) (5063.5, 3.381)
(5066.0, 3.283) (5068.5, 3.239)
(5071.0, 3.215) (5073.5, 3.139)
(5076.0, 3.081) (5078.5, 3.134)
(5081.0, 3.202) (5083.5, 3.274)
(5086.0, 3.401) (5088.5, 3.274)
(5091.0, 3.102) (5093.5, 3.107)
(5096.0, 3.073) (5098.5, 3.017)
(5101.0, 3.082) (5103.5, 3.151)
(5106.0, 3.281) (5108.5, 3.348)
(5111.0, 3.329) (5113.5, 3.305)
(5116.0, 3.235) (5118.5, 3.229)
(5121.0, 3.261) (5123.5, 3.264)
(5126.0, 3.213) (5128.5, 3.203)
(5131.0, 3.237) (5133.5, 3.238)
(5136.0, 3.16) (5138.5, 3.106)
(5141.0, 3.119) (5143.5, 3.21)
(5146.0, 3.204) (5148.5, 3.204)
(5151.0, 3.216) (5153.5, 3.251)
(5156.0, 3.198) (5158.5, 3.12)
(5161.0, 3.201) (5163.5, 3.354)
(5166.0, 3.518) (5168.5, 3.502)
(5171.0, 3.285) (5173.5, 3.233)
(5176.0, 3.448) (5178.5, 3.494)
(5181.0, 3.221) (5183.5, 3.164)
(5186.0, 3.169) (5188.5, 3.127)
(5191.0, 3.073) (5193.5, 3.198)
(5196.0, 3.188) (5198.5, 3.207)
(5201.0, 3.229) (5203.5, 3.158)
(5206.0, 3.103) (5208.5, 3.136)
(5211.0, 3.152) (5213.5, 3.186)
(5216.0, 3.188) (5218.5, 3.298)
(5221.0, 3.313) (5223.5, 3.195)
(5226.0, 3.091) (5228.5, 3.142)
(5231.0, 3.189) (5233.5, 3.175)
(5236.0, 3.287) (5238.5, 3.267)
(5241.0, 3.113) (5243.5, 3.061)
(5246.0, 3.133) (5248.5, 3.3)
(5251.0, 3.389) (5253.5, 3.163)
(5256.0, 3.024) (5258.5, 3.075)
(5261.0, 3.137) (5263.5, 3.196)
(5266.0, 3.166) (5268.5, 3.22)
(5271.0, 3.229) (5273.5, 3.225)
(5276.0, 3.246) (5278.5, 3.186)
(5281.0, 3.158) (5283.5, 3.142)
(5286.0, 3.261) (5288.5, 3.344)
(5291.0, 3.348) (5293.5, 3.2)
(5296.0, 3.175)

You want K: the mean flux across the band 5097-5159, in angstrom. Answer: 3.21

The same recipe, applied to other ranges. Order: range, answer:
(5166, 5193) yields 3.28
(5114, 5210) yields 3.23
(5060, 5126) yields 3.22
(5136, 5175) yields 3.25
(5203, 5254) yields 3.19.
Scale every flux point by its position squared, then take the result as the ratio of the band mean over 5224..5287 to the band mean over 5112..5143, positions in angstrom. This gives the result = 1.0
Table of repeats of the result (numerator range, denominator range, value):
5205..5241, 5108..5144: 1.03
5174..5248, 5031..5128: 1.04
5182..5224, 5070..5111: 1.04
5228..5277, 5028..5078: 1.06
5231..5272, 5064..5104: 1.07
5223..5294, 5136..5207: 1.02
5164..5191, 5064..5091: 1.07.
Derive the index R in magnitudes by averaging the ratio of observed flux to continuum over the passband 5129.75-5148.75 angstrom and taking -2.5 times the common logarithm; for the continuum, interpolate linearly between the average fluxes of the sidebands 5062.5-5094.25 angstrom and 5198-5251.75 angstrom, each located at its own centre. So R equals 0.01 mag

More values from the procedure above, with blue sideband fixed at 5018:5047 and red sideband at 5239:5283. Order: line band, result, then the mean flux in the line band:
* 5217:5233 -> -0.012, 3.2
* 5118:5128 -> -0.035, 3.24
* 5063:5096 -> -0.030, 3.21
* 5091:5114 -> -0.017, 3.18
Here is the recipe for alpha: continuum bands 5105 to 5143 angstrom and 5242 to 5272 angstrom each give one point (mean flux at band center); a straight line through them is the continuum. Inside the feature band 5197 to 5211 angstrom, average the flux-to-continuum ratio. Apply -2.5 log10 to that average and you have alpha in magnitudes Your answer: 0.01 mag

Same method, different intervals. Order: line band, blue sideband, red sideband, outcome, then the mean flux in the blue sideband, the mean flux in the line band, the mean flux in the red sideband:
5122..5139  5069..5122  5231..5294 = 0.00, 3.2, 3.21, 3.2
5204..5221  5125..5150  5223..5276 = 0.00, 3.19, 3.19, 3.18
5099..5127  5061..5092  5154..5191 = 0.00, 3.23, 3.24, 3.28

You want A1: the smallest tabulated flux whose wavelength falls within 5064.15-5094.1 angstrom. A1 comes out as 3.081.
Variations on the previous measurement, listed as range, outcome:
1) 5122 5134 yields 3.203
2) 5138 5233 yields 3.073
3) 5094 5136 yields 3.017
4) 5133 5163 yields 3.106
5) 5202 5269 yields 3.024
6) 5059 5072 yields 3.215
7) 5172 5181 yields 3.221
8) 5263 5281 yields 3.158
